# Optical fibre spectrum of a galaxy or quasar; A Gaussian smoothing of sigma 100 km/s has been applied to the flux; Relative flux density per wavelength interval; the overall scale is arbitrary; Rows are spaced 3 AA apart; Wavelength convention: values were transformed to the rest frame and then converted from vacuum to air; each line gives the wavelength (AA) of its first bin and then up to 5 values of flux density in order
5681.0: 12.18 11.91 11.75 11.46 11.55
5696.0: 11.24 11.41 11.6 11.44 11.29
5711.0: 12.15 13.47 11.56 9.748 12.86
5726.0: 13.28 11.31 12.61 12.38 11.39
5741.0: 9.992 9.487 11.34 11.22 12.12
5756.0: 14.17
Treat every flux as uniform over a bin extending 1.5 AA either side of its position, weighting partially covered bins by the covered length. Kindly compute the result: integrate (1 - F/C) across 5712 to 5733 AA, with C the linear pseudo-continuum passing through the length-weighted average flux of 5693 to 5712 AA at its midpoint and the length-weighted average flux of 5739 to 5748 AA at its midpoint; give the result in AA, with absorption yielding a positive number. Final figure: -2.3 AA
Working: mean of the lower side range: 11.5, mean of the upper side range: 10.3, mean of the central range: 12.1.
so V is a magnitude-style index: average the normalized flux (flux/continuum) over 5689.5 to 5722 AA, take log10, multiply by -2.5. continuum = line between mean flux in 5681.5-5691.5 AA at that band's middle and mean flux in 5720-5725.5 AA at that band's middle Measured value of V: 0.03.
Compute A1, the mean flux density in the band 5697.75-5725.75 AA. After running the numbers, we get 11.8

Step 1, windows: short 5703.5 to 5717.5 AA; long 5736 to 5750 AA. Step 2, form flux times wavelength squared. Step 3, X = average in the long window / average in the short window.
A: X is 0.90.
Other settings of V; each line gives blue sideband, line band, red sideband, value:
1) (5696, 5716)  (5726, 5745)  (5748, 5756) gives 0.06 mag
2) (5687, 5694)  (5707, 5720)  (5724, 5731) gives 0.02 mag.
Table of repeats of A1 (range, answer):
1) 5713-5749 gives 11.6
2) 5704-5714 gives 11.9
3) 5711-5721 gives 11.8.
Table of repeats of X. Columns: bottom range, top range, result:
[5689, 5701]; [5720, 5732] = 1.08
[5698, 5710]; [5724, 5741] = 1.06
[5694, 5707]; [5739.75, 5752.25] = 0.94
